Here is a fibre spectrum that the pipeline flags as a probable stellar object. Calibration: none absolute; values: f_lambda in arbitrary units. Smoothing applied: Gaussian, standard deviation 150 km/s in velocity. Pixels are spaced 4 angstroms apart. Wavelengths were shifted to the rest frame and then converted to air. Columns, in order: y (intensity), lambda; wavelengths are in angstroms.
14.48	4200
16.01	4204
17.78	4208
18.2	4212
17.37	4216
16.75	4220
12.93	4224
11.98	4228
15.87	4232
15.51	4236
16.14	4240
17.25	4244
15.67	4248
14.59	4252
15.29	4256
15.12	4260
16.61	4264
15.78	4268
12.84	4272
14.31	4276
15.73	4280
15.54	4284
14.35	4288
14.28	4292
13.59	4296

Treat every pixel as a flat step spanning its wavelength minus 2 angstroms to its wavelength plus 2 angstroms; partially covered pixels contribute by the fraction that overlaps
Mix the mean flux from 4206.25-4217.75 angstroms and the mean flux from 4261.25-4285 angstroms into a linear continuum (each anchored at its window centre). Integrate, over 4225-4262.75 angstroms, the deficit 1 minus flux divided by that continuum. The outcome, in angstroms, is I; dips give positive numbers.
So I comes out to 2.6 angstroms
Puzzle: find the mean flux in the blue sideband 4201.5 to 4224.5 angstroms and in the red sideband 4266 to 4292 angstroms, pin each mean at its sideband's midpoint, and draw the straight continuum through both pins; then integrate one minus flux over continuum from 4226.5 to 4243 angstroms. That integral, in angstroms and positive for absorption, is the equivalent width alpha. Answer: 1.0 angstroms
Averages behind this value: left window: 16.7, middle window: 15.1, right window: 14.7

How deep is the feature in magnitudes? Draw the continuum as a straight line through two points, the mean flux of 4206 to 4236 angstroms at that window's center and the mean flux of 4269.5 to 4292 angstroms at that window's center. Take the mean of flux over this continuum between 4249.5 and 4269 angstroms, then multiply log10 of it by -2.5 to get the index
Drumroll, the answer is -0.03 mag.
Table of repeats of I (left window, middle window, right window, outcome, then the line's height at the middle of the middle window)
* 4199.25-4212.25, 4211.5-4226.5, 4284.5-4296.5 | 0.3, 16.3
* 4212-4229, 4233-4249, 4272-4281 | -1.2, 15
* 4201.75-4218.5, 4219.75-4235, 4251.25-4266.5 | 2.3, 16.6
